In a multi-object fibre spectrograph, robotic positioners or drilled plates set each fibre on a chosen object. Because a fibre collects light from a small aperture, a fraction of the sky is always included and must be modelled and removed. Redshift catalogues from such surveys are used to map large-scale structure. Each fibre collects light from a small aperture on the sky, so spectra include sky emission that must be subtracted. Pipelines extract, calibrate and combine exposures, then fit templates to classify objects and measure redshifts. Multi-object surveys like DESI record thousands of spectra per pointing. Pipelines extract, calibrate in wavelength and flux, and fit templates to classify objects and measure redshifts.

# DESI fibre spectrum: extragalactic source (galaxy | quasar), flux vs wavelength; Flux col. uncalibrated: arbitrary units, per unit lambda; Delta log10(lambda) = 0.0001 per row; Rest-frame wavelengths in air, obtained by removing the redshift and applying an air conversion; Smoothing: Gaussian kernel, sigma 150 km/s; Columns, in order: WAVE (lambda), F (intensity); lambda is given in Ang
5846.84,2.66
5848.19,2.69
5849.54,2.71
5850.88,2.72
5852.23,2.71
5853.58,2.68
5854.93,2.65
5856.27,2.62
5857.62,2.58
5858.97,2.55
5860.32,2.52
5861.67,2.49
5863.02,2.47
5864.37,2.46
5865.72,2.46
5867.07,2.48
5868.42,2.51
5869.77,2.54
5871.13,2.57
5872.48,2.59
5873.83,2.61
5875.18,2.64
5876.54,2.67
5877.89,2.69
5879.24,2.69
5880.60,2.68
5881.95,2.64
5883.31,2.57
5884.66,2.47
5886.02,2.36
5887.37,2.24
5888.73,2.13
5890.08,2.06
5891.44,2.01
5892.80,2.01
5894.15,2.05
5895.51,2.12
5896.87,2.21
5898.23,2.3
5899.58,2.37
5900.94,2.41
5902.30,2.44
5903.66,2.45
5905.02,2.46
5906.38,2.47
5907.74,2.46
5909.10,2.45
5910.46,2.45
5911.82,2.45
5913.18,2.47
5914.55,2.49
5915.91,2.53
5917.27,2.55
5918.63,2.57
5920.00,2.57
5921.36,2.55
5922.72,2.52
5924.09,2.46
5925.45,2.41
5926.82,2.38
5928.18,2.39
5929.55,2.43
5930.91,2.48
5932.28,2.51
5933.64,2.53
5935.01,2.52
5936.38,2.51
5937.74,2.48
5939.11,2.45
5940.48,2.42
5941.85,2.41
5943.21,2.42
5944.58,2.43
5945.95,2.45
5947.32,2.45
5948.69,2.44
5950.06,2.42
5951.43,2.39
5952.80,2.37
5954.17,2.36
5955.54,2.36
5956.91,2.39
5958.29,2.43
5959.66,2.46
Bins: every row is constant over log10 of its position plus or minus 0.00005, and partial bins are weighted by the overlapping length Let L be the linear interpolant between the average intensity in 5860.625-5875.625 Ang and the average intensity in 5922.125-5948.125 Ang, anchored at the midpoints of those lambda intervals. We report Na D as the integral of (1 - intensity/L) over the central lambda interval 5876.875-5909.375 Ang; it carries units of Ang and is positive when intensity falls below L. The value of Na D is 1.7 Ang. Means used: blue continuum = 2.53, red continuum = 2.45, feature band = 2.37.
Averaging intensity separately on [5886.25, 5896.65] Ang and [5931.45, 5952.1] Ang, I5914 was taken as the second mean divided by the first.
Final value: 1.17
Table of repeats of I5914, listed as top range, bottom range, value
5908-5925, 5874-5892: 1.02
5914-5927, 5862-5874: 1.00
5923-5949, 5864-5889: 0.97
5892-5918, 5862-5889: 0.94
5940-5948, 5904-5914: 0.99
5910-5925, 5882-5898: 1.13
